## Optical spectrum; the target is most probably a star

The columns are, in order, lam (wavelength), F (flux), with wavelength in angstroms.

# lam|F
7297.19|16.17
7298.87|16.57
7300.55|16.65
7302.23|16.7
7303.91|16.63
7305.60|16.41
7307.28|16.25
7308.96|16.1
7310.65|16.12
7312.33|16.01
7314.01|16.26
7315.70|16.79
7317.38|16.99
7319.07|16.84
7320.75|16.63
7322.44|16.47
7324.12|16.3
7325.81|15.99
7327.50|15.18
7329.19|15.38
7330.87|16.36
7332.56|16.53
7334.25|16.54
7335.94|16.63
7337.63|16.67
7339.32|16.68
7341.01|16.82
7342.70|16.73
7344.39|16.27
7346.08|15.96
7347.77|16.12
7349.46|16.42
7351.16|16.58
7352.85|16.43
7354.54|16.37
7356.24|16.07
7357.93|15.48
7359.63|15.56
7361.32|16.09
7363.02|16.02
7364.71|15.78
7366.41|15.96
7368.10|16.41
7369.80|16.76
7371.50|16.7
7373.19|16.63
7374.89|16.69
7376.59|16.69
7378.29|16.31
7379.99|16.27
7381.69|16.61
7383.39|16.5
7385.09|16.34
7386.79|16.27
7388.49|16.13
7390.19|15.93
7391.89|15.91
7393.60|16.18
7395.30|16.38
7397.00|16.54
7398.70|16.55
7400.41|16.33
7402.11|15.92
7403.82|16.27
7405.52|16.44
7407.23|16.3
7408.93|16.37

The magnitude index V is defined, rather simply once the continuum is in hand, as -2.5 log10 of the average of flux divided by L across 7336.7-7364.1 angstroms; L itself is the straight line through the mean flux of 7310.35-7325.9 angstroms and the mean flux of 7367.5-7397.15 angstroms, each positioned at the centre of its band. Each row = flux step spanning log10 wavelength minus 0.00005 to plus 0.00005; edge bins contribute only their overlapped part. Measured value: 0.01 mag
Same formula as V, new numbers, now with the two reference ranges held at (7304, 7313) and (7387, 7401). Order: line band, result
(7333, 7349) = -0.02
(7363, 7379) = -0.01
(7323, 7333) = 0.02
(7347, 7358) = 0.00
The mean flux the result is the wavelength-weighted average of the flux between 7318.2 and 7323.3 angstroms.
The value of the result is 16.7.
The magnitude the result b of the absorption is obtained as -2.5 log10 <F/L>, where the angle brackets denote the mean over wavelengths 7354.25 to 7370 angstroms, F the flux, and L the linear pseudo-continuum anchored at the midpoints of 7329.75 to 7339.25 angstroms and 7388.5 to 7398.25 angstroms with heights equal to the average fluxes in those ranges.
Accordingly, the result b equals 0.025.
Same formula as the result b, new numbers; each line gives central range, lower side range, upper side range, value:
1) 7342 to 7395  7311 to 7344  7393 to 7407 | 0.007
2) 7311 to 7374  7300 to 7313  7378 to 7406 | 0.001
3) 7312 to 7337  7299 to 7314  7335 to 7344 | 0.013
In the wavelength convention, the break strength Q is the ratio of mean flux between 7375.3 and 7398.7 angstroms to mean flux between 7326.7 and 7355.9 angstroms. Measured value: 1.00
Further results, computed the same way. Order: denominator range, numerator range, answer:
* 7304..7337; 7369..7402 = 1.01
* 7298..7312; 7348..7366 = 0.98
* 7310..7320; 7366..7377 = 1.00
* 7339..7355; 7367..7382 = 1.01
